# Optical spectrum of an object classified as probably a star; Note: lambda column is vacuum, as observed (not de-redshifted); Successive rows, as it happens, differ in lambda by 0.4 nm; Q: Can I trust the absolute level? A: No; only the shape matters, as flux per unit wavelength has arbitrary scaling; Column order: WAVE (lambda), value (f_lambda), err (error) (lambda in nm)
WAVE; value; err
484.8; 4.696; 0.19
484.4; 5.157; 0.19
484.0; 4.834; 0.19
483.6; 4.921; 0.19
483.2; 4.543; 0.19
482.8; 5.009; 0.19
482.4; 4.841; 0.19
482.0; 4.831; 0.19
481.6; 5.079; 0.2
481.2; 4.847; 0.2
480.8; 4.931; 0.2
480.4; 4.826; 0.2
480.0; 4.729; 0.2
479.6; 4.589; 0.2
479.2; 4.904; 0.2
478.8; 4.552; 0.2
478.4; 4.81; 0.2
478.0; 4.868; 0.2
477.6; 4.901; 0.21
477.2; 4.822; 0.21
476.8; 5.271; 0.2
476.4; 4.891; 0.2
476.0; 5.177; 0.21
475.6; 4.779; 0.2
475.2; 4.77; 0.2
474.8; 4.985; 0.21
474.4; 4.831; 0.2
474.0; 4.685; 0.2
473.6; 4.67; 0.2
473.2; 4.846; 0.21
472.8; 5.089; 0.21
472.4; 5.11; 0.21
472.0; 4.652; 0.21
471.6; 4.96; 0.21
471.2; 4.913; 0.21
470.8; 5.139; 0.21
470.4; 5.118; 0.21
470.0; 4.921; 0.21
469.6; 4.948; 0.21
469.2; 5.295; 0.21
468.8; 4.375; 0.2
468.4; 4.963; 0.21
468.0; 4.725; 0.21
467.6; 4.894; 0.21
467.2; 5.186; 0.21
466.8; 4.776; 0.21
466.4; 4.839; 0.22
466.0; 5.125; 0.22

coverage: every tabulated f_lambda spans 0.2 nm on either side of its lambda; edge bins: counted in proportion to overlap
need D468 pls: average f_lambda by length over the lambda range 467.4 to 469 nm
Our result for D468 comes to 4.74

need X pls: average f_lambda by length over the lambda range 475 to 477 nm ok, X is 4.98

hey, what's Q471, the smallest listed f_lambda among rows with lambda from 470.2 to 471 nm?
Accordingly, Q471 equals 5.118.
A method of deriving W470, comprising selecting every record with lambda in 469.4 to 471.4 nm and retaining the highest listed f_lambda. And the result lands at 5.139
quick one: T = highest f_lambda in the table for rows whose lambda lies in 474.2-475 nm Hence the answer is 4.985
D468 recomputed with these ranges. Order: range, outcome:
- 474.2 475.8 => 4.84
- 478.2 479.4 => 4.76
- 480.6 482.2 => 4.92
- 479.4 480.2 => 4.66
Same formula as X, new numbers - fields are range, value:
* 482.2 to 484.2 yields 4.83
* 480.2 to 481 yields 4.88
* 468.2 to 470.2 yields 4.9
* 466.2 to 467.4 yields 4.93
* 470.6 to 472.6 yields 4.95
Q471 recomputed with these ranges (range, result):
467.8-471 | 4.375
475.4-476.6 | 4.779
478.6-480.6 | 4.552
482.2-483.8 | 4.543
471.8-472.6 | 4.652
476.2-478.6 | 4.81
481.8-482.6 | 4.831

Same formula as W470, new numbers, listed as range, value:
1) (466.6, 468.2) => 5.186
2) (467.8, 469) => 4.963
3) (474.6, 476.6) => 5.177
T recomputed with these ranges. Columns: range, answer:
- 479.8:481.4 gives 4.931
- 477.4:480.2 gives 4.904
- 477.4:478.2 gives 4.901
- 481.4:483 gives 5.079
